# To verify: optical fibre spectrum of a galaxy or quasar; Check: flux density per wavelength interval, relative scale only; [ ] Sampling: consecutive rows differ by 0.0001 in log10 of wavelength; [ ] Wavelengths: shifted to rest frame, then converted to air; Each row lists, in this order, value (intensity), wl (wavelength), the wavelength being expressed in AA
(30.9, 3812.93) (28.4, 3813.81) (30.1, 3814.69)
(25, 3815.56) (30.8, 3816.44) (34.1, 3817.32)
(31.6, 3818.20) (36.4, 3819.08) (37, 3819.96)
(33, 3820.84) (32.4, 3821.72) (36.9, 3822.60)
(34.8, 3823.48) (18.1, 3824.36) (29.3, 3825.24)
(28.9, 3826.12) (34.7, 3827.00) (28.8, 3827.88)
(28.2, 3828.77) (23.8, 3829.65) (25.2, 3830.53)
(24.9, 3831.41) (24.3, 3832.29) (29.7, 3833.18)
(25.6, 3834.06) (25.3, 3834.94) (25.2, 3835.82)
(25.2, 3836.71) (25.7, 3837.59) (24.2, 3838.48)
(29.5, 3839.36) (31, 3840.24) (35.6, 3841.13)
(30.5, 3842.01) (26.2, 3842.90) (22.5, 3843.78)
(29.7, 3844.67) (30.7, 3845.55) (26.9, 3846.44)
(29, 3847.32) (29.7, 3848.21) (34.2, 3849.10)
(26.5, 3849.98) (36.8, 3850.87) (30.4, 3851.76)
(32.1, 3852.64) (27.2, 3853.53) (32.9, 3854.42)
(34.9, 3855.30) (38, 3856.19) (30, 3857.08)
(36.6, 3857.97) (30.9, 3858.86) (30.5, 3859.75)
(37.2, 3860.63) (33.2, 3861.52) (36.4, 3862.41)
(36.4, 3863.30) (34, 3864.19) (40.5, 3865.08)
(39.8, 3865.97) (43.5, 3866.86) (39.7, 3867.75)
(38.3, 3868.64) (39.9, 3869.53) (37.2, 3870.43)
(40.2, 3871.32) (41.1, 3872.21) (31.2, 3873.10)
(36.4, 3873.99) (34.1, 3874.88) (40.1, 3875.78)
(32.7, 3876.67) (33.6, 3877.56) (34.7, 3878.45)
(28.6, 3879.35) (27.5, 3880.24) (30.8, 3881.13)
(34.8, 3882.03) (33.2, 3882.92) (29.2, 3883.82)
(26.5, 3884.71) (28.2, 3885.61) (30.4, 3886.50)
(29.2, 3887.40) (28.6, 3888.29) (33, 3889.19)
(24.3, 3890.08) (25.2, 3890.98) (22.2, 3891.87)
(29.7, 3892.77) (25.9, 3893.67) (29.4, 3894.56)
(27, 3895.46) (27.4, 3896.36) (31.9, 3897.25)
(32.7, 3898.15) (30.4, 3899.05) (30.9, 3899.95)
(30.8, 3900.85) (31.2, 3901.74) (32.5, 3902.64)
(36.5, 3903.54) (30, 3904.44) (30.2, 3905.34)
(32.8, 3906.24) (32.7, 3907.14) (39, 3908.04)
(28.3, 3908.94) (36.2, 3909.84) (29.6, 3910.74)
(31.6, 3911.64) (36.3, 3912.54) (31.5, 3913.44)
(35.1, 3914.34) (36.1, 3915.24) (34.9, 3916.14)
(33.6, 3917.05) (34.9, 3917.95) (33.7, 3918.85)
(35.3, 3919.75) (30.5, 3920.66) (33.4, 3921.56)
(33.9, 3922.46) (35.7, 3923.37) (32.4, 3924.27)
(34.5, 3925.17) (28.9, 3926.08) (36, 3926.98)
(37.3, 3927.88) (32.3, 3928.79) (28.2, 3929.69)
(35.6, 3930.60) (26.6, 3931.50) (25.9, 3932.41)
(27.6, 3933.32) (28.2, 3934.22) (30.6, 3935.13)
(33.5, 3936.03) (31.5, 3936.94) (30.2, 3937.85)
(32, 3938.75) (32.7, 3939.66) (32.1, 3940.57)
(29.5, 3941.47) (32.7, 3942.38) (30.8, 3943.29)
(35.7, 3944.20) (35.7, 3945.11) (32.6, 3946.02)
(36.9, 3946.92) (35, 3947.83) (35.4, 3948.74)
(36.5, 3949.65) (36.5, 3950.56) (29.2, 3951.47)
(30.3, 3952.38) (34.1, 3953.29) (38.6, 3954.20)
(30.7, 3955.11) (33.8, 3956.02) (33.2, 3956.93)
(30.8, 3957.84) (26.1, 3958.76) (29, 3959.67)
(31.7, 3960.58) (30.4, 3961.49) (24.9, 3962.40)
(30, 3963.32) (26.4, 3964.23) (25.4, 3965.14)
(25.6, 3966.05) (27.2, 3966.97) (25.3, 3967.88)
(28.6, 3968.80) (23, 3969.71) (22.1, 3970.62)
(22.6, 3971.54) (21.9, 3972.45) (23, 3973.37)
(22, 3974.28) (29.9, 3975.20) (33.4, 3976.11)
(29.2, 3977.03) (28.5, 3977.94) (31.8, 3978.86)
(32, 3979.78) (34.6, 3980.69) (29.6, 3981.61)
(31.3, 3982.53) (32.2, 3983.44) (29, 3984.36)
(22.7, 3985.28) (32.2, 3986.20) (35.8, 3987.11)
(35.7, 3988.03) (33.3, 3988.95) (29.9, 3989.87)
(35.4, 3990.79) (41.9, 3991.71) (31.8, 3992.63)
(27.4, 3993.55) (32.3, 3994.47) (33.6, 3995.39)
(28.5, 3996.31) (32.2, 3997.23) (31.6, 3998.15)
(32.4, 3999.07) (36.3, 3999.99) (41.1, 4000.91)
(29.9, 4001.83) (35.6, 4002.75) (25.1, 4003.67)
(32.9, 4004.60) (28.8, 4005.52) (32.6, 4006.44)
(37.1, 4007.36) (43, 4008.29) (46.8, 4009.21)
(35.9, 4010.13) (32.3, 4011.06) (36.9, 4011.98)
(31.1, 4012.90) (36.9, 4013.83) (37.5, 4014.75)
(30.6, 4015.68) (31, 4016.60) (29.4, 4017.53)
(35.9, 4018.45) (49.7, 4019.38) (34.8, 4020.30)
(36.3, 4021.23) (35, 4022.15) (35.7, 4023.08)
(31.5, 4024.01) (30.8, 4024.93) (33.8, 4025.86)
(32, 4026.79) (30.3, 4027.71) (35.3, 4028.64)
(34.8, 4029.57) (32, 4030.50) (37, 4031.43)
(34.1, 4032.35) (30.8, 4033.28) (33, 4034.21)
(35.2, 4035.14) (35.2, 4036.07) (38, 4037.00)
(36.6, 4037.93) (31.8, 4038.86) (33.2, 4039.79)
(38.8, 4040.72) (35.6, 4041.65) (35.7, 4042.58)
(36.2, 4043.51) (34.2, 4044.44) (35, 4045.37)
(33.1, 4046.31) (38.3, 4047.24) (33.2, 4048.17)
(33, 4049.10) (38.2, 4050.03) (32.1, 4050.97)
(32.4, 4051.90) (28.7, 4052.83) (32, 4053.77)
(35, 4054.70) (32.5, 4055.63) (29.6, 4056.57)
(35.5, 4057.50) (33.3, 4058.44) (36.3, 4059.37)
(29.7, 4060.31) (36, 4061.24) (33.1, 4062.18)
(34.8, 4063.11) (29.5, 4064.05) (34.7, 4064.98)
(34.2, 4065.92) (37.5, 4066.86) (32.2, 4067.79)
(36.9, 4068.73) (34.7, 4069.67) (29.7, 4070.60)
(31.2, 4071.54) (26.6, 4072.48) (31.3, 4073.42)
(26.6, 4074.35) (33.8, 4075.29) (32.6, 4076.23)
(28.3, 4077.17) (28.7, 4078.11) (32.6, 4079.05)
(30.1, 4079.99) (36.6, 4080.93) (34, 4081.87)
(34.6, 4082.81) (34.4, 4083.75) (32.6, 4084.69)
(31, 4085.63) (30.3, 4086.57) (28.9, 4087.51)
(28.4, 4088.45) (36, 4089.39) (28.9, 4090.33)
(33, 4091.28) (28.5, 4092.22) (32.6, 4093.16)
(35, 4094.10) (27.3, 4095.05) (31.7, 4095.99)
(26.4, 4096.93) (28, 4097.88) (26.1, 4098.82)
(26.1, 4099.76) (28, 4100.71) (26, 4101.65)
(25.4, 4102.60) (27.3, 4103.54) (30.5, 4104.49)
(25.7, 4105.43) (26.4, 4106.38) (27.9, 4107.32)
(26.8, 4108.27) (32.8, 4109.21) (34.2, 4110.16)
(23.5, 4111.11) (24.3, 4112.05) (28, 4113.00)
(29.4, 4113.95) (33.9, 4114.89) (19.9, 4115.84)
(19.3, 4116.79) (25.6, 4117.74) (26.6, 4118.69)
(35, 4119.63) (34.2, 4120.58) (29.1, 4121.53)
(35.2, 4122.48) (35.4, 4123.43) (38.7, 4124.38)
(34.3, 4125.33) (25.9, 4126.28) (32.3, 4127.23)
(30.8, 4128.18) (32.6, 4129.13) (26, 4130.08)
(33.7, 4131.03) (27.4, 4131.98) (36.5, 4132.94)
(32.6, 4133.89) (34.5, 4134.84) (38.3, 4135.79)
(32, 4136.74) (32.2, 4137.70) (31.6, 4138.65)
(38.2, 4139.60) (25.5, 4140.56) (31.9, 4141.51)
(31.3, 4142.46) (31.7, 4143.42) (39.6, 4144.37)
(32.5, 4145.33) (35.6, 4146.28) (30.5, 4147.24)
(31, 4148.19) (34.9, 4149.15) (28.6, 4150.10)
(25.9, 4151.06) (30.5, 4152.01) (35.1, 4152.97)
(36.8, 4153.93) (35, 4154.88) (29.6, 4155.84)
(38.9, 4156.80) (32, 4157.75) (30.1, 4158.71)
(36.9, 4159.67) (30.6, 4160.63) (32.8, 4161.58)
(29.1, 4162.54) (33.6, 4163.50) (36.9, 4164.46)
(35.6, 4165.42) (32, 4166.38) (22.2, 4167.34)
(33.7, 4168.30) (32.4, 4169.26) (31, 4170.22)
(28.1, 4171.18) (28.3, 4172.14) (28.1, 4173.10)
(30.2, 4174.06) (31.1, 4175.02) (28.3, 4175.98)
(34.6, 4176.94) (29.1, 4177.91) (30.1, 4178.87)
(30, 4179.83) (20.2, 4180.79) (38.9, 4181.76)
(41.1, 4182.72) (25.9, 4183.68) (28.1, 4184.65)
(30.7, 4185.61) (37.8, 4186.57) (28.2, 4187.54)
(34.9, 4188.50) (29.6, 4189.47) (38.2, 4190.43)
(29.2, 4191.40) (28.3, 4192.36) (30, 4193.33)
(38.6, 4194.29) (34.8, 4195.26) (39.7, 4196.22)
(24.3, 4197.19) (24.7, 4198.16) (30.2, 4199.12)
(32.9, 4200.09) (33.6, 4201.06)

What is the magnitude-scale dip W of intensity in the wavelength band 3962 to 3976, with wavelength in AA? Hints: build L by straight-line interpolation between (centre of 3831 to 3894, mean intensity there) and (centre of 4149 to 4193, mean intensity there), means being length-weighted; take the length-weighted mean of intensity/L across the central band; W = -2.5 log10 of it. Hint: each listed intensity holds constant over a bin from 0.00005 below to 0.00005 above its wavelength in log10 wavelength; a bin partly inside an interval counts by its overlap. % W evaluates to 0.24 mag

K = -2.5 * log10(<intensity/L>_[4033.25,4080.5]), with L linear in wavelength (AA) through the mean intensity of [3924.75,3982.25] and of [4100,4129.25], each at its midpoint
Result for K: -0.128 mag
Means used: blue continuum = 30.4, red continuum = 29.1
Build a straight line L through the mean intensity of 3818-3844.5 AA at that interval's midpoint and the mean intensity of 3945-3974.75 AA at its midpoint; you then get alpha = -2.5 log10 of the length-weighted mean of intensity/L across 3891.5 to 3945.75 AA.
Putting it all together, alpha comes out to -0.095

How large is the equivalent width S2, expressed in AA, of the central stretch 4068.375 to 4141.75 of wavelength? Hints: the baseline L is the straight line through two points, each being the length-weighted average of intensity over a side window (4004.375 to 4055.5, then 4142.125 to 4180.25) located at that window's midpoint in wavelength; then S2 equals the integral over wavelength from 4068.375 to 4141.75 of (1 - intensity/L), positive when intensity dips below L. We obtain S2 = 5.7 AA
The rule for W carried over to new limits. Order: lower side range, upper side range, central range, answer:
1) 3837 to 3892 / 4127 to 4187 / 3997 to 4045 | -0.08 mag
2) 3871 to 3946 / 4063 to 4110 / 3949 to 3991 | 0.06 mag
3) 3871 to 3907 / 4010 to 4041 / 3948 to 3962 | 0.01 mag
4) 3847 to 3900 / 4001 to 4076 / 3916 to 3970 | 0.05 mag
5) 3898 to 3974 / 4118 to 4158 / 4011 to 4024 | -0.11 mag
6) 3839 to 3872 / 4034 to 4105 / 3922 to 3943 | 0.05 mag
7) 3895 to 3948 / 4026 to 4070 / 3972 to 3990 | 0.11 mag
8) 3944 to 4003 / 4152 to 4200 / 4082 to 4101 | 0.03 mag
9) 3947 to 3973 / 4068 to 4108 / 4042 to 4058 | -0.13 mag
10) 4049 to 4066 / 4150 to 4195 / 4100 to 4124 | 0.14 mag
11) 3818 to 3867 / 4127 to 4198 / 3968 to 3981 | 0.15 mag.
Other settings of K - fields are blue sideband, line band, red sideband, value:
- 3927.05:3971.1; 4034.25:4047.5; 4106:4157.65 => -0.140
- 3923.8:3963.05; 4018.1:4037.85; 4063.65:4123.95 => -0.127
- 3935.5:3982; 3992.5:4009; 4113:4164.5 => -0.084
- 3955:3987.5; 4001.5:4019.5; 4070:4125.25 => -0.198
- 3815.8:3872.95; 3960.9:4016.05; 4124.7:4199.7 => 0.023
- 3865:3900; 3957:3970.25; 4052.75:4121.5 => 0.150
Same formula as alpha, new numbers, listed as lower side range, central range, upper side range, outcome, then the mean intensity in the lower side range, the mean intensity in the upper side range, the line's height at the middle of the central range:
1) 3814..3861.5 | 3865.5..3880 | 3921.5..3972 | -0.21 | 30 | 31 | 30.3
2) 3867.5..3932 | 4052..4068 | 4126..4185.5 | -0.04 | 32.4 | 31.8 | 32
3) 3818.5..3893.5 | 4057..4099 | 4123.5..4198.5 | 0.00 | 31.4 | 32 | 31.8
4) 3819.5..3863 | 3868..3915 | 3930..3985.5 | -0.07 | 30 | 30.1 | 30.1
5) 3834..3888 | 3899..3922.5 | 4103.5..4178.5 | -0.03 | 32.4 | 31.2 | 32.2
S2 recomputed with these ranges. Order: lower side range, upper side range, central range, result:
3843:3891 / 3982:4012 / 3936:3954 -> 0.0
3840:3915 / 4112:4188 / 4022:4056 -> -2.4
